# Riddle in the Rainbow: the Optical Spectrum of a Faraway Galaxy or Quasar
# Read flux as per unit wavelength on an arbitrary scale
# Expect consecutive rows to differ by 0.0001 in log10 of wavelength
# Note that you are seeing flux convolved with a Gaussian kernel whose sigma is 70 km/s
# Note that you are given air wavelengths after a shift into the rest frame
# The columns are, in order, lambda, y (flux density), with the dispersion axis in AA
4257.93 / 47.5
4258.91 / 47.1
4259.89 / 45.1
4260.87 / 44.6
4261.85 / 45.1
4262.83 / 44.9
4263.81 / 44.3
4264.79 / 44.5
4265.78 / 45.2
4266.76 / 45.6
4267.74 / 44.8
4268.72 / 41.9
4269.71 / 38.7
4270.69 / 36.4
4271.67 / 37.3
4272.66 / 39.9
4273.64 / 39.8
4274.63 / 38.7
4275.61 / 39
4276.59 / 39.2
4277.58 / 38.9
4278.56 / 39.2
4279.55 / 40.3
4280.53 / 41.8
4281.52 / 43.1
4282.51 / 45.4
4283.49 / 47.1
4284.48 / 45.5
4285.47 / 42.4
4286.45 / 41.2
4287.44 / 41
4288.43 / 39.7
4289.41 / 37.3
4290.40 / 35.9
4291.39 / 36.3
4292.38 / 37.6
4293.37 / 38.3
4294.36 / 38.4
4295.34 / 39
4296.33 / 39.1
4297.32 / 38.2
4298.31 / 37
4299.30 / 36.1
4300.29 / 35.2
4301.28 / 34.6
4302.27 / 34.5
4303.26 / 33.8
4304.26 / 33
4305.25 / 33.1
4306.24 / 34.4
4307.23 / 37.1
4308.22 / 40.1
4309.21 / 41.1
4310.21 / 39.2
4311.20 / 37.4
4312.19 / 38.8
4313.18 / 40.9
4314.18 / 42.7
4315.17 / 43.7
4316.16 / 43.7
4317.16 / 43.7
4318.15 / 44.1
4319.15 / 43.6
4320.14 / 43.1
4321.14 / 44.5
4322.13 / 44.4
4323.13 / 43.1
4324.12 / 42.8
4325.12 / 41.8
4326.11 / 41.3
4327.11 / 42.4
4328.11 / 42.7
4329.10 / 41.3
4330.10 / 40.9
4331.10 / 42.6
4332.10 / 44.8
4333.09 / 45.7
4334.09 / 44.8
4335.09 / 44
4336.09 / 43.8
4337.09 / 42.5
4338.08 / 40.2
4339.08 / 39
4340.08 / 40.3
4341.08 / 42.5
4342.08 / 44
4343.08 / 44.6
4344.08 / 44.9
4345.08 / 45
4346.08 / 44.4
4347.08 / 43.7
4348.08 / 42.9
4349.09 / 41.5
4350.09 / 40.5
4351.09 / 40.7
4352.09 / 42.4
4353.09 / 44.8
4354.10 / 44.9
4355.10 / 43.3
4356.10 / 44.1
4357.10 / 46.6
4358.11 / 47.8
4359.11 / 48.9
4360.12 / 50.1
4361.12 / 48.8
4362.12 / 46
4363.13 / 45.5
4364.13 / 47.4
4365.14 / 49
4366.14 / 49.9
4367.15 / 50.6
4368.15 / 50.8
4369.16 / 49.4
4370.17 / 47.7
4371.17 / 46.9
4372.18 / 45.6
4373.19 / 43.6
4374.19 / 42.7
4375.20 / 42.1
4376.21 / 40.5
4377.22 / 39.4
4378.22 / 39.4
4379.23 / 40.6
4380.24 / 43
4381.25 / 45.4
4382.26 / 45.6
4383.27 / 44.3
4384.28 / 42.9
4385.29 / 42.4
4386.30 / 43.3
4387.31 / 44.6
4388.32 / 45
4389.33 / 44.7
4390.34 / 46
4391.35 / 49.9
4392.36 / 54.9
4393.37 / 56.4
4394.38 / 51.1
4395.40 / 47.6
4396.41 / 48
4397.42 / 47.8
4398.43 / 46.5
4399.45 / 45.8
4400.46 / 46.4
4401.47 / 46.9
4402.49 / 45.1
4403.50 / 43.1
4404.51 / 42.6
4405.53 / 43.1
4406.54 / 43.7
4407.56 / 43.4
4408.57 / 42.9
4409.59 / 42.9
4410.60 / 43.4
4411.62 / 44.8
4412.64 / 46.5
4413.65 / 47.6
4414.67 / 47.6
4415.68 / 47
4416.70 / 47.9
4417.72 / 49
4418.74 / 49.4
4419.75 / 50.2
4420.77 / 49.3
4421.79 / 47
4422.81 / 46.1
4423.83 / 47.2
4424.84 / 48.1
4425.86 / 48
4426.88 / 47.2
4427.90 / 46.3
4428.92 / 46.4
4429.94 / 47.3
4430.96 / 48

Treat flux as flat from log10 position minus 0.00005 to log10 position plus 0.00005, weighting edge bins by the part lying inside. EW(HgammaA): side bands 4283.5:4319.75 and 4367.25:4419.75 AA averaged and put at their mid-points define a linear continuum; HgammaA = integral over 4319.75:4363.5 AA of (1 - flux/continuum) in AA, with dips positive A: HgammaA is -1.91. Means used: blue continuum 38.9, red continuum 45.7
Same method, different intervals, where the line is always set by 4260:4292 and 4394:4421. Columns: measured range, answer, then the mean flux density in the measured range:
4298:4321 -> 2.07 AA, 38.8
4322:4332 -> 0.22 AA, 42.3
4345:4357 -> 0.25 AA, 43.2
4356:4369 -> -1.07 AA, 48.3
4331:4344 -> 0.18 AA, 43.1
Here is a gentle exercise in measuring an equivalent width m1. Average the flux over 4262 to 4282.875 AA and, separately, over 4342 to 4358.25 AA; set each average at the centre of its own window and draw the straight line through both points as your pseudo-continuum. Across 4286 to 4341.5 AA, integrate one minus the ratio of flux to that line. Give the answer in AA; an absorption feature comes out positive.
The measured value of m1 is 3.30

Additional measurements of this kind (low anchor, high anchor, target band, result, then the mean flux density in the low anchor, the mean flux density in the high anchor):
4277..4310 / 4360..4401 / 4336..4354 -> 0.2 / 38.6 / 46.3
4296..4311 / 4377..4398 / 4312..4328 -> -1.9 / 36.4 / 45.9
